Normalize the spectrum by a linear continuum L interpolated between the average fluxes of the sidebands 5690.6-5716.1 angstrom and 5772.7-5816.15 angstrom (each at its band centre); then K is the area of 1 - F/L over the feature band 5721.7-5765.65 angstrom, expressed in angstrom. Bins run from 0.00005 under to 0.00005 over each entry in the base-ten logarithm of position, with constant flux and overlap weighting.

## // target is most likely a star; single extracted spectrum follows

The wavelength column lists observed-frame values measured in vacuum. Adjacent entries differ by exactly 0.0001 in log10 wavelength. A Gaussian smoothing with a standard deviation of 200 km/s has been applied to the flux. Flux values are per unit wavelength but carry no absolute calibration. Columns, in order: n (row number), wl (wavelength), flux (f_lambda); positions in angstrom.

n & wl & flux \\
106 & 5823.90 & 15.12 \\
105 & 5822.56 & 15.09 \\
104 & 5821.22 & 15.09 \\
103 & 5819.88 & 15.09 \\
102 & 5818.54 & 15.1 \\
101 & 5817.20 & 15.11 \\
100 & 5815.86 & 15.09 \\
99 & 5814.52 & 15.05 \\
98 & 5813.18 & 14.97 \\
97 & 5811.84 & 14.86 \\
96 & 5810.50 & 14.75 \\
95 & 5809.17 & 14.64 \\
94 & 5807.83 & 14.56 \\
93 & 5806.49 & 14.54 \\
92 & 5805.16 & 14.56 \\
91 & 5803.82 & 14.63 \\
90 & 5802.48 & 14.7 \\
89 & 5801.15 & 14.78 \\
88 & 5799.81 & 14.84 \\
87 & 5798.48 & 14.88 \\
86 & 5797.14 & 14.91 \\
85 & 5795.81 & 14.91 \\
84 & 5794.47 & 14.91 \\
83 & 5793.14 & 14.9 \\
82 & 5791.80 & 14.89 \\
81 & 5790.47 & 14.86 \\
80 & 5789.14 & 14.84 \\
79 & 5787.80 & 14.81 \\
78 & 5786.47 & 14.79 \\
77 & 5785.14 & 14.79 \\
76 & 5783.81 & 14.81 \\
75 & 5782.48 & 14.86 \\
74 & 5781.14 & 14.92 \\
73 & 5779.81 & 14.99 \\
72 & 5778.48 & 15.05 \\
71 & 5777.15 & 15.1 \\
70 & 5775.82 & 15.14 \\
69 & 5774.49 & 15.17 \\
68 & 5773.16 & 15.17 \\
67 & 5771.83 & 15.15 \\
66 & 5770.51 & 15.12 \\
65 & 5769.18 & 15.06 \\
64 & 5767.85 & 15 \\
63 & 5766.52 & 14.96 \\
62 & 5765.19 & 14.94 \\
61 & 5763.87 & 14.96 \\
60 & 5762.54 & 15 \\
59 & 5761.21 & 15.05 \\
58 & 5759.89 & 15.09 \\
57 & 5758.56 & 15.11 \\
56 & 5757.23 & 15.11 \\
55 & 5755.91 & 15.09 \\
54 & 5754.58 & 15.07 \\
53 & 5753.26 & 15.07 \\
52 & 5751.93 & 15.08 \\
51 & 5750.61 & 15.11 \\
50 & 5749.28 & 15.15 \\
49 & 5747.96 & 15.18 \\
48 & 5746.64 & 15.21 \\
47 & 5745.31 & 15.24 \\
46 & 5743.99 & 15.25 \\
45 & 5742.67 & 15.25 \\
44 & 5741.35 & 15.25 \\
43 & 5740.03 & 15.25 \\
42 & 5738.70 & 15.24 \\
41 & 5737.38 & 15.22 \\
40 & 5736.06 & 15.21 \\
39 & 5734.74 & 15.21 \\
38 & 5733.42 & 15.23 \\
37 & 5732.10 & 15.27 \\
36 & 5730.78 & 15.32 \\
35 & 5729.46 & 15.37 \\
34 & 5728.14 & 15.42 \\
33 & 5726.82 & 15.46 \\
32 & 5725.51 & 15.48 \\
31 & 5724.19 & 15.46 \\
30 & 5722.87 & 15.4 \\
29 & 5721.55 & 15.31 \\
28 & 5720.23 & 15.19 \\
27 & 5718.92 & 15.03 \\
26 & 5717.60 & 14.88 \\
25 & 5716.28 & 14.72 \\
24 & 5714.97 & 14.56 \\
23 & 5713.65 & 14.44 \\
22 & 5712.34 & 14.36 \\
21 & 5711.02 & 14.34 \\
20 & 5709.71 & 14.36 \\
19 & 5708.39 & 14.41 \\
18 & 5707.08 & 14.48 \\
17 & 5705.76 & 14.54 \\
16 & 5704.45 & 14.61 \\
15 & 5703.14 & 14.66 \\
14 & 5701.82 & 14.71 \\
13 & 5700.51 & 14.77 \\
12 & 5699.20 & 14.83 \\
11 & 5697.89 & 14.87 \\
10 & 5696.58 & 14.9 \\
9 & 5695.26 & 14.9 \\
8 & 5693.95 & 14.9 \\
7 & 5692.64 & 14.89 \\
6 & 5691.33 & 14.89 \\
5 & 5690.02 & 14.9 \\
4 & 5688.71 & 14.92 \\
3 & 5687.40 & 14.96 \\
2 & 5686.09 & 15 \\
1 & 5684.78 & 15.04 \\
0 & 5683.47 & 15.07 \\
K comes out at -1.37 angstrom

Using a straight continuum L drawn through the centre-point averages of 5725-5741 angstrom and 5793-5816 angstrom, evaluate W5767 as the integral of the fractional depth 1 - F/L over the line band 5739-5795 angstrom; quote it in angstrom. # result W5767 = 0.08 angstrom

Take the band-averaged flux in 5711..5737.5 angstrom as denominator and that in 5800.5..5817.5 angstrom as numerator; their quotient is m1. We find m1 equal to 0.98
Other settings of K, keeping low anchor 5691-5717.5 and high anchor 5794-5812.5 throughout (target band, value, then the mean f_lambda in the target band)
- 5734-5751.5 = -0.6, 15.2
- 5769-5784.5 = -0.3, 15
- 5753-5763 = -0.3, 15.1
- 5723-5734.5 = -0.5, 15.4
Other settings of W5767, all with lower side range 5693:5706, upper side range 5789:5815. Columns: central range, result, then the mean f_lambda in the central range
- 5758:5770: -0.2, 15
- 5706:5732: -0.3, 14.9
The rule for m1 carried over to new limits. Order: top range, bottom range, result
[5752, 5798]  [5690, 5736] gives 1.00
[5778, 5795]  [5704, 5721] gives 1.02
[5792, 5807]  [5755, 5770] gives 0.98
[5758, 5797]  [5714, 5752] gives 0.99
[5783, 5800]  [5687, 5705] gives 1.00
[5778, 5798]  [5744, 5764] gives 0.98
